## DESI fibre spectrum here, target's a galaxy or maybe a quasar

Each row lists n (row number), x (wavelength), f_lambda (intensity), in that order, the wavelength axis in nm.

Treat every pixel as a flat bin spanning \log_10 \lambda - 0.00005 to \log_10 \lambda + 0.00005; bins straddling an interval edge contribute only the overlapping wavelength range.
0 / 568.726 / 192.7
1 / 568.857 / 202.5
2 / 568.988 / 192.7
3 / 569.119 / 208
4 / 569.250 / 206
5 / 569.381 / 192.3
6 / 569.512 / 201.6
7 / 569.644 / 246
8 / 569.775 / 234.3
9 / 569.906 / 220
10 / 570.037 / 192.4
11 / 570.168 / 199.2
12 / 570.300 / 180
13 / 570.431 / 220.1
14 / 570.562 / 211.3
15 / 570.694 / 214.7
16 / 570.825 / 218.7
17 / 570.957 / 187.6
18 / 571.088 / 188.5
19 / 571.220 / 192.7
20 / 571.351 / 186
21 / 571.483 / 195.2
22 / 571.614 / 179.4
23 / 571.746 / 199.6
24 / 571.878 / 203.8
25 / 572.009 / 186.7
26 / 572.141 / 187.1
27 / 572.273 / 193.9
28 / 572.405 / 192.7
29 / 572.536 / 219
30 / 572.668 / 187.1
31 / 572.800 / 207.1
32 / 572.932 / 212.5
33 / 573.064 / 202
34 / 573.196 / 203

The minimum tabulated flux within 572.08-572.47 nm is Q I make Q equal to 187.1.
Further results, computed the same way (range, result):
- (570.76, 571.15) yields 187.6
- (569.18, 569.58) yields 192.3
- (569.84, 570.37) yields 180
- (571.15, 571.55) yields 186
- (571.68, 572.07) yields 186.7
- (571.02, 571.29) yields 188.5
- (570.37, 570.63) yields 211.3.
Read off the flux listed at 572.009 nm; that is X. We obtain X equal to 186.7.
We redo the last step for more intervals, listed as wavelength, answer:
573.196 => 203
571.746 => 199.6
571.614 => 179.4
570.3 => 180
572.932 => 212.5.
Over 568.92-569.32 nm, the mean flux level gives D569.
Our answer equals 202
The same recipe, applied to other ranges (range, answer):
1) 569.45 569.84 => 227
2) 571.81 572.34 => 193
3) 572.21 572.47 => 193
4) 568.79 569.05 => 198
